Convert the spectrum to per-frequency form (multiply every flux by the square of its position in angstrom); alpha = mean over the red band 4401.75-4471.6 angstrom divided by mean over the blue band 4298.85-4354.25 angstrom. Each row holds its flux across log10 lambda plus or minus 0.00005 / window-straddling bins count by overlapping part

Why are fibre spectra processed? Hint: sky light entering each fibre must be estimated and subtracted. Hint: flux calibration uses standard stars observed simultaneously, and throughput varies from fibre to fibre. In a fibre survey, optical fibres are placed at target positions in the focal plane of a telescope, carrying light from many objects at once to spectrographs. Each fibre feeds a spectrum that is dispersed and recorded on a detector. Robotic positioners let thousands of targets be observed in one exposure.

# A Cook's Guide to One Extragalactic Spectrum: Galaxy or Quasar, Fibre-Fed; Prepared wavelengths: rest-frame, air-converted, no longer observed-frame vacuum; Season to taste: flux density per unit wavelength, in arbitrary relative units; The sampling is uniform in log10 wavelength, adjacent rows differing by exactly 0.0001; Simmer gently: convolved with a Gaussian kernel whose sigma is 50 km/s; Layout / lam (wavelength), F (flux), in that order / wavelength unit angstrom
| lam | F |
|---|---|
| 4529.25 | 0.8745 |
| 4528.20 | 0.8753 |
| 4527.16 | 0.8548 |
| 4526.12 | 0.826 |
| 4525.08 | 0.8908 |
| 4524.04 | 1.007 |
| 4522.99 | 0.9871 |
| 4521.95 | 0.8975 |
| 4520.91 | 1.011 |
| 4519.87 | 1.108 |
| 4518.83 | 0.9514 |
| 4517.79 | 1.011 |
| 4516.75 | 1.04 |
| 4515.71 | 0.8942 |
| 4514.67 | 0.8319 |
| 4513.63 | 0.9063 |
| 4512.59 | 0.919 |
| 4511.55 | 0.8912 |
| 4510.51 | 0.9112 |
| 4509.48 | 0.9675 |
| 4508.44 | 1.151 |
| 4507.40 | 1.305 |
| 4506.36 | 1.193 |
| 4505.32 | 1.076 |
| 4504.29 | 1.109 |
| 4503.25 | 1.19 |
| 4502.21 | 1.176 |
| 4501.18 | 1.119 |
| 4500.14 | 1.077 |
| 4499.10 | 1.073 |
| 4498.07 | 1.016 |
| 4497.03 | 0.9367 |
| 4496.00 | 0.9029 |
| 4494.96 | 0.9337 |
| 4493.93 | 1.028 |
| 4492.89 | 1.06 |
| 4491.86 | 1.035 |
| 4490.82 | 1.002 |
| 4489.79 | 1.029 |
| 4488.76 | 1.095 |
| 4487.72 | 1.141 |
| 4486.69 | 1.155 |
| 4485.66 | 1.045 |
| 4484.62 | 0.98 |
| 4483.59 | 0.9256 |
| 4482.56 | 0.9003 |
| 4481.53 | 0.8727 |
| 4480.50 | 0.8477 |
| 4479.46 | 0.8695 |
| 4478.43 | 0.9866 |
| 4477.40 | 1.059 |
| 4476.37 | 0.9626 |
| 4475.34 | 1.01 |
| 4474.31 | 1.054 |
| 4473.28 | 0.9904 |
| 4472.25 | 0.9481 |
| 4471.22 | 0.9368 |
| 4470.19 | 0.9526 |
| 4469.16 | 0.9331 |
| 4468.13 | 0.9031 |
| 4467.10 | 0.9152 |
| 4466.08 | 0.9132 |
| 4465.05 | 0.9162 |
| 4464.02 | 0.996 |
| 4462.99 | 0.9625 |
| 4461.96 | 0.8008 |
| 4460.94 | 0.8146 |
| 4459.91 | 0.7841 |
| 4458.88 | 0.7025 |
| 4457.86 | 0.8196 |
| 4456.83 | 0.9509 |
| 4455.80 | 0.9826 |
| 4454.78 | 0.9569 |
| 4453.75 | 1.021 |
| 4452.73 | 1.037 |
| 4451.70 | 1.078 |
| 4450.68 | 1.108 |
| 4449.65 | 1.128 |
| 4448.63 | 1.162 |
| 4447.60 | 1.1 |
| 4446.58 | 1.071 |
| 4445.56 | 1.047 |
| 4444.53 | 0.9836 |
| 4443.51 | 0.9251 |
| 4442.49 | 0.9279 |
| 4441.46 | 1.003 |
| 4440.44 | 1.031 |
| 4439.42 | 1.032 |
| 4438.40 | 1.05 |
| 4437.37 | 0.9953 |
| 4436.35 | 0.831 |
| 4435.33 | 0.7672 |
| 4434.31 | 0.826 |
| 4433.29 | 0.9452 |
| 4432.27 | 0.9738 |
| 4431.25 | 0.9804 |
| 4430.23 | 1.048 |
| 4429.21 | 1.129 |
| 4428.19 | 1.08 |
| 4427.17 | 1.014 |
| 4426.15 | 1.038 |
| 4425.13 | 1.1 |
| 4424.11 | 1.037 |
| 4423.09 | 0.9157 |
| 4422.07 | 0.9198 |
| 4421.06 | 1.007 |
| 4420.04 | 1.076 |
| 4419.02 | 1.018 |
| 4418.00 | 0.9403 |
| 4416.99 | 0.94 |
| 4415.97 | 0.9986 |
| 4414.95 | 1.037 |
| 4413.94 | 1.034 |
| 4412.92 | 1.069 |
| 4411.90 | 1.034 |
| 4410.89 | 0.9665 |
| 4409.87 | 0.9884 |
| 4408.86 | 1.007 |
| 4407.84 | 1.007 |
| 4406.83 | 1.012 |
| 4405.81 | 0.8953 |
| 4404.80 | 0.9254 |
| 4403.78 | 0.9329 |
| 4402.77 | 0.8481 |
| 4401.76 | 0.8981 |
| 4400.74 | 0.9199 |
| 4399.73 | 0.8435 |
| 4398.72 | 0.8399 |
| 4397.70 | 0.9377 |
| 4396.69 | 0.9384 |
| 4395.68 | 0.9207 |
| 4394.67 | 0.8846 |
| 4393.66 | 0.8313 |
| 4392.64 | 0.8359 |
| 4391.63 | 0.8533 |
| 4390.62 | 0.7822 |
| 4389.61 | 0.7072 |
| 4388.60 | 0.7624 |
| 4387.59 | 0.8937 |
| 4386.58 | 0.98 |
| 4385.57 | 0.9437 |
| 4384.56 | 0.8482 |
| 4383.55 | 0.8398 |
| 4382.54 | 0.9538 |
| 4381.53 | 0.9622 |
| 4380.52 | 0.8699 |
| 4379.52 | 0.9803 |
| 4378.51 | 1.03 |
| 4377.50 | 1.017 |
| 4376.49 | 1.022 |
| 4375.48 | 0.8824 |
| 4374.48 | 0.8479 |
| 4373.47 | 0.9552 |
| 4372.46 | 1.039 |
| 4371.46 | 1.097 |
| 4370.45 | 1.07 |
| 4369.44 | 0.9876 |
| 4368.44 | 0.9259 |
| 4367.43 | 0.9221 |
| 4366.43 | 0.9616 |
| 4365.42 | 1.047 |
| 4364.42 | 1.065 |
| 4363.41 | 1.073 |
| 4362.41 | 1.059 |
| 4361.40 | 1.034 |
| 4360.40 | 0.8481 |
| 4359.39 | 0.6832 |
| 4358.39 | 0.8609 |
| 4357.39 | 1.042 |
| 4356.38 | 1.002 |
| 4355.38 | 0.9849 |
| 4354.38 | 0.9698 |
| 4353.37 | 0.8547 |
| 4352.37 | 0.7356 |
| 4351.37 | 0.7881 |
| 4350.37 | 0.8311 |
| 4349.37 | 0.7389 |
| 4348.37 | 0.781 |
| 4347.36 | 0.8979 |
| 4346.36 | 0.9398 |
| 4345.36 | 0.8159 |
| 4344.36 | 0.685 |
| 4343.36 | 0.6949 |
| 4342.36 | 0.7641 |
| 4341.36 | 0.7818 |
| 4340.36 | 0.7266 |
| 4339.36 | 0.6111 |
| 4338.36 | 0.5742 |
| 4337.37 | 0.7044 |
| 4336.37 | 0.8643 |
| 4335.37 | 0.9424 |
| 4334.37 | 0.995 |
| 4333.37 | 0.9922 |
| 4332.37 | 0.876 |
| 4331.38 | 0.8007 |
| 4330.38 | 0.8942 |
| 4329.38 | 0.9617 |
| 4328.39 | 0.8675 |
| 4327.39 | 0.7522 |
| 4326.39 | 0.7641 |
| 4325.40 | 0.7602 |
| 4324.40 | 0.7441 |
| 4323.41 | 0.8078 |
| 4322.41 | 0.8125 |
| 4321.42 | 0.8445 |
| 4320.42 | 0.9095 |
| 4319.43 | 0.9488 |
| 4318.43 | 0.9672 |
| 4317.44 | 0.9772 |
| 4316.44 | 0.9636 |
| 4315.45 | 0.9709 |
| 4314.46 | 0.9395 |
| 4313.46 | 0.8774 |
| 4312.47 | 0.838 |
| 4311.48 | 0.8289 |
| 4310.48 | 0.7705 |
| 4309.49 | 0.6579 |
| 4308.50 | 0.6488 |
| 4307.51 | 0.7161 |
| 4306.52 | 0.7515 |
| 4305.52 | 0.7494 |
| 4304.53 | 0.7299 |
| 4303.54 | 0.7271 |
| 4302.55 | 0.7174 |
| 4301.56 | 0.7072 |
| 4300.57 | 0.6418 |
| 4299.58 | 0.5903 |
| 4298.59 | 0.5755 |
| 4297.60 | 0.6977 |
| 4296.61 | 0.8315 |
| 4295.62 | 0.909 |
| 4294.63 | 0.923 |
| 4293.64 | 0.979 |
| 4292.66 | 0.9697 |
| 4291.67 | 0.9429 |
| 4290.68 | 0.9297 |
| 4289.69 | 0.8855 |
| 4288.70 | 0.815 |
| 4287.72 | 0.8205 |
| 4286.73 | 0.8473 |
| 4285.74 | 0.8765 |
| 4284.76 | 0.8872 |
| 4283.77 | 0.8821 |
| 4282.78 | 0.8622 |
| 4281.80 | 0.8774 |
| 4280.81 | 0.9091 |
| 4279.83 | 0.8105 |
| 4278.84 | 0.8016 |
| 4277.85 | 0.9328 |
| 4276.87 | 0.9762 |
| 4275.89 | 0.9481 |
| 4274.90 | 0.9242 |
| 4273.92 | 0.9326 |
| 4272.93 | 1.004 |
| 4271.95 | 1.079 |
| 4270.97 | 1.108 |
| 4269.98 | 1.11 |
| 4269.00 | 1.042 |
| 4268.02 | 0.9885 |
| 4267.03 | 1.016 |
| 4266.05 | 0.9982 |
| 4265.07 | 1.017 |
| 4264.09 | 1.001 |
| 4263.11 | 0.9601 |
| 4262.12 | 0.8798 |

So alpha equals 1.3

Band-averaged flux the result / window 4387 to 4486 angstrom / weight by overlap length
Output 0.954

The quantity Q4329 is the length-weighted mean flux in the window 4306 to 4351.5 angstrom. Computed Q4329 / 0.821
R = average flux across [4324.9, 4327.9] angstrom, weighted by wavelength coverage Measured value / 0.758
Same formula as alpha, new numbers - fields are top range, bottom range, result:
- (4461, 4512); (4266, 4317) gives 1.27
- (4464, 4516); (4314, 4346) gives 1.29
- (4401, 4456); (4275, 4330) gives 1.27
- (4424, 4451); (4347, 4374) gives 1.12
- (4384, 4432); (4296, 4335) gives 1.22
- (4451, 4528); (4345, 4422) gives 1.10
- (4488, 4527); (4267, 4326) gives 1.30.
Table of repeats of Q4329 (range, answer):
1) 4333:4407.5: 0.892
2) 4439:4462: 0.98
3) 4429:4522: 0.99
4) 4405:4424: 0.993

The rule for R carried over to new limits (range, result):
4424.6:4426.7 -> 1.07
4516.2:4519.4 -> 1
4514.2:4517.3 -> 0.924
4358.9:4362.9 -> 0.905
